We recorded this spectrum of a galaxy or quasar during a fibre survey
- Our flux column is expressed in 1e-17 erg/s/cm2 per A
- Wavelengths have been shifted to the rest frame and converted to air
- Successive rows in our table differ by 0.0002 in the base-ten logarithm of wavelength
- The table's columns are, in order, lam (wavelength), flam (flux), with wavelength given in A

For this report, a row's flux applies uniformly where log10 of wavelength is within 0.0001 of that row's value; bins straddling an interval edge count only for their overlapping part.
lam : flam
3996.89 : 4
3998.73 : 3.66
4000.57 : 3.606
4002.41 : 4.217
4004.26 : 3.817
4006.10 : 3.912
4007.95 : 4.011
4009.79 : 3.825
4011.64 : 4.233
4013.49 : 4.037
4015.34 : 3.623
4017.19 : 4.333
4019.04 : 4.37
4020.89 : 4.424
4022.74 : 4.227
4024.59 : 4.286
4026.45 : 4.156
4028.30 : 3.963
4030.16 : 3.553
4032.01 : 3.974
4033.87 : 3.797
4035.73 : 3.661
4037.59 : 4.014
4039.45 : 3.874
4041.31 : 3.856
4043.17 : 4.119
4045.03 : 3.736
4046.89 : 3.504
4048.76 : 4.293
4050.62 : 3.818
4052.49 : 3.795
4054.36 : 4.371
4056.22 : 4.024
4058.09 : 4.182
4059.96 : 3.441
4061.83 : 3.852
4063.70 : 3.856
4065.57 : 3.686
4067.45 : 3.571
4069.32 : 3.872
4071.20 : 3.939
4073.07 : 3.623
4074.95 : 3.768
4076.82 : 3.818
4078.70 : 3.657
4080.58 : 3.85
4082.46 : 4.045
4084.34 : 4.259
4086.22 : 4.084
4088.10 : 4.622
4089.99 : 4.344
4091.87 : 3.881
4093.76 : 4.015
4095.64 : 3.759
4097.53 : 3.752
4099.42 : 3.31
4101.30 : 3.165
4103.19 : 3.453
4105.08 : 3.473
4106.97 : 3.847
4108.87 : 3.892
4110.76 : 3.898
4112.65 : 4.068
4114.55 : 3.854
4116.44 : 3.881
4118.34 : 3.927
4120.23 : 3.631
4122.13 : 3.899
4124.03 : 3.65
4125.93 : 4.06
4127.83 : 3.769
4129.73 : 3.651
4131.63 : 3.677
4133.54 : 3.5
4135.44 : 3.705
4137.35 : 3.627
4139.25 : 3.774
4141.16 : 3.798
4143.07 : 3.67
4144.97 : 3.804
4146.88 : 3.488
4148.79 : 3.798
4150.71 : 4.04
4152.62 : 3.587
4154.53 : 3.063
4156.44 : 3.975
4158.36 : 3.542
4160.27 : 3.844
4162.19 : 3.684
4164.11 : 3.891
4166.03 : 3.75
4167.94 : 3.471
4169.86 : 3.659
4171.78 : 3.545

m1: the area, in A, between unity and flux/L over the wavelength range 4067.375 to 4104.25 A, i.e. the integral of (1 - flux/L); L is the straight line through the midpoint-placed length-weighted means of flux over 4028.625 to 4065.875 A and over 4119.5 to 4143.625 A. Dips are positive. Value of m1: -0.4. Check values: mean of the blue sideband 3.88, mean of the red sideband 3.72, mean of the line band 3.84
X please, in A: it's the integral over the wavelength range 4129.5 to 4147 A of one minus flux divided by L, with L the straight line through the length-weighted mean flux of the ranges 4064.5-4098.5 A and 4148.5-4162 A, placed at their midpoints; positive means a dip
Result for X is 0.3 A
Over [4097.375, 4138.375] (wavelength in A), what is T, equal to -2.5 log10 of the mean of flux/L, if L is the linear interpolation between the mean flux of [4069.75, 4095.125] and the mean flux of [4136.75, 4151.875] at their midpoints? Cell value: 0.04 mag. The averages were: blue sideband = 3.99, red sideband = 3.75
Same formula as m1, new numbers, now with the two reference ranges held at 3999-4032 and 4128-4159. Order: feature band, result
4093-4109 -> 0.8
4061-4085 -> 0.3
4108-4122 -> -0.5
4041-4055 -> 0.0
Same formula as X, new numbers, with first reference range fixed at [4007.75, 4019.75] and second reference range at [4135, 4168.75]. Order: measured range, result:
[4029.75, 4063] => 0.7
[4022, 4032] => 0.0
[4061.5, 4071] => 0.4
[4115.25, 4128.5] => -0.2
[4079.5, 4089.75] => -0.8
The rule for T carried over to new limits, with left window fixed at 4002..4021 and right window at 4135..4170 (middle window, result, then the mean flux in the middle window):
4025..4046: 0.028 mag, 3.89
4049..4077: 0.019 mag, 3.85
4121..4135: 0.005 mag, 3.74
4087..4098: -0.062 mag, 4.07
